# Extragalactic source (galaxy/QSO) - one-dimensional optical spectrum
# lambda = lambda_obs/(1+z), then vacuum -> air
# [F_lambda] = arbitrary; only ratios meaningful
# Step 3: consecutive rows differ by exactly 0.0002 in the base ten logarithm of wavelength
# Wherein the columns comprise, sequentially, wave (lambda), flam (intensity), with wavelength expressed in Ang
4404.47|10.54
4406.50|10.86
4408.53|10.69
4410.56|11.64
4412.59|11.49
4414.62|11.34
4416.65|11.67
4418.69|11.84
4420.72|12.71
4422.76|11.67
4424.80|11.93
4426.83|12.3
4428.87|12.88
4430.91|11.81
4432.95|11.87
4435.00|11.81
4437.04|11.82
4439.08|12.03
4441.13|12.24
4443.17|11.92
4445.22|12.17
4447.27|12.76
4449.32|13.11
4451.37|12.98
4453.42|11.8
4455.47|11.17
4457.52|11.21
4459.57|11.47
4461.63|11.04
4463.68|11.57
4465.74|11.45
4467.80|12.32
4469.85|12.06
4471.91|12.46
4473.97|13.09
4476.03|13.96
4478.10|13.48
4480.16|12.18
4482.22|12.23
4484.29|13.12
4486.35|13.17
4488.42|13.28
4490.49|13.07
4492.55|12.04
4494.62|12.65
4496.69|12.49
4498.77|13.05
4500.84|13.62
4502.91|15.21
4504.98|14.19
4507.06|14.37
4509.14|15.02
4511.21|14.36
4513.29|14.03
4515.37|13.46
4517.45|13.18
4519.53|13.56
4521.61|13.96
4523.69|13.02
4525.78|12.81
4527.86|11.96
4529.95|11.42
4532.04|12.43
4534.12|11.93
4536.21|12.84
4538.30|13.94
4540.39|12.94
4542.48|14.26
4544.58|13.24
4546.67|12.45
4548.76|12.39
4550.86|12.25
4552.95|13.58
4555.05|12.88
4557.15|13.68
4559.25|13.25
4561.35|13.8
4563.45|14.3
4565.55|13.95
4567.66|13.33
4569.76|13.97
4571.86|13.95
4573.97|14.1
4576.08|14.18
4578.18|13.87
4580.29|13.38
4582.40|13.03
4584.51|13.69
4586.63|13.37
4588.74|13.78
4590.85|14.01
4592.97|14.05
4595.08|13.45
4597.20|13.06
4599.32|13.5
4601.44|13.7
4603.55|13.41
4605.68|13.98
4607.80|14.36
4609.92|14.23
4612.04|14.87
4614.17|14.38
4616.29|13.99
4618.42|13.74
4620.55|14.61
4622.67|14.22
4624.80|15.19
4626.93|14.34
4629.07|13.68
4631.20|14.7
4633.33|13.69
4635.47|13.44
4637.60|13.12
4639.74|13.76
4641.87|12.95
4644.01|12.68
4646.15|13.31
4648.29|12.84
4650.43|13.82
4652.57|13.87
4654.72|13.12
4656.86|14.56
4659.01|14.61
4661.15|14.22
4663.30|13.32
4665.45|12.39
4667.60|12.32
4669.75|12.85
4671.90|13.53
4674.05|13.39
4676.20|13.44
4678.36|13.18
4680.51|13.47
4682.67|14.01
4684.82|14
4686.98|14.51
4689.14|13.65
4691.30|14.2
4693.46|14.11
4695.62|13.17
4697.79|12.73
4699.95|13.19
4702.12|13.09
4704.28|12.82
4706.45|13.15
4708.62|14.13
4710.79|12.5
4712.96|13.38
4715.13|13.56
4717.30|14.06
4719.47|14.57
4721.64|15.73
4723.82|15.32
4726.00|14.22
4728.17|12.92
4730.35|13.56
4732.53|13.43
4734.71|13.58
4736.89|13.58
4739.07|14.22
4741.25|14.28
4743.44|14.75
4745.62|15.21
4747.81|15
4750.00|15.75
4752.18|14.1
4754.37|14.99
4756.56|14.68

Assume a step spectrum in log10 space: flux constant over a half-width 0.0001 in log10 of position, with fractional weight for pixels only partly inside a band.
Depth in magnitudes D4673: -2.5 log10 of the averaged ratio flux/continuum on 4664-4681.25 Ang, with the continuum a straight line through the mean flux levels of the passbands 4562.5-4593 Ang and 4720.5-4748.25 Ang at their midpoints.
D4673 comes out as 0.081 mag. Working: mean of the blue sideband 13.8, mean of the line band 13.1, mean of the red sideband 14.3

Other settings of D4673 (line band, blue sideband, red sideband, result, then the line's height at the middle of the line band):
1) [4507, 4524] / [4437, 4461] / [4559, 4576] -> -0.07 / 13.1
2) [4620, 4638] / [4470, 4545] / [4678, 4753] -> -0.04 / 13.6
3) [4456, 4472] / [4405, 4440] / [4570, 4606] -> 0.06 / 12.2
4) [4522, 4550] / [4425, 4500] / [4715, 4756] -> 0.01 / 12.9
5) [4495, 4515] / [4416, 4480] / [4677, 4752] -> -0.12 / 12.5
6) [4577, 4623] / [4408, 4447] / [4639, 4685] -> -0.07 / 13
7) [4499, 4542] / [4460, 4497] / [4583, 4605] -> -0.04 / 12.9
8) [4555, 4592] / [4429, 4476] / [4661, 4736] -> -0.07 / 12.8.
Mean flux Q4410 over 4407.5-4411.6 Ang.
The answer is 11.2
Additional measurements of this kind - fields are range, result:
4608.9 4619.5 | 14.2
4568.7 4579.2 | 14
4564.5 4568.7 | 13.6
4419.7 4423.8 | 12.2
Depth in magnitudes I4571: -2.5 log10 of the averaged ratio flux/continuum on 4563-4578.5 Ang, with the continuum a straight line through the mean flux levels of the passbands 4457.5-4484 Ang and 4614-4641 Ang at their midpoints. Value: -0.04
